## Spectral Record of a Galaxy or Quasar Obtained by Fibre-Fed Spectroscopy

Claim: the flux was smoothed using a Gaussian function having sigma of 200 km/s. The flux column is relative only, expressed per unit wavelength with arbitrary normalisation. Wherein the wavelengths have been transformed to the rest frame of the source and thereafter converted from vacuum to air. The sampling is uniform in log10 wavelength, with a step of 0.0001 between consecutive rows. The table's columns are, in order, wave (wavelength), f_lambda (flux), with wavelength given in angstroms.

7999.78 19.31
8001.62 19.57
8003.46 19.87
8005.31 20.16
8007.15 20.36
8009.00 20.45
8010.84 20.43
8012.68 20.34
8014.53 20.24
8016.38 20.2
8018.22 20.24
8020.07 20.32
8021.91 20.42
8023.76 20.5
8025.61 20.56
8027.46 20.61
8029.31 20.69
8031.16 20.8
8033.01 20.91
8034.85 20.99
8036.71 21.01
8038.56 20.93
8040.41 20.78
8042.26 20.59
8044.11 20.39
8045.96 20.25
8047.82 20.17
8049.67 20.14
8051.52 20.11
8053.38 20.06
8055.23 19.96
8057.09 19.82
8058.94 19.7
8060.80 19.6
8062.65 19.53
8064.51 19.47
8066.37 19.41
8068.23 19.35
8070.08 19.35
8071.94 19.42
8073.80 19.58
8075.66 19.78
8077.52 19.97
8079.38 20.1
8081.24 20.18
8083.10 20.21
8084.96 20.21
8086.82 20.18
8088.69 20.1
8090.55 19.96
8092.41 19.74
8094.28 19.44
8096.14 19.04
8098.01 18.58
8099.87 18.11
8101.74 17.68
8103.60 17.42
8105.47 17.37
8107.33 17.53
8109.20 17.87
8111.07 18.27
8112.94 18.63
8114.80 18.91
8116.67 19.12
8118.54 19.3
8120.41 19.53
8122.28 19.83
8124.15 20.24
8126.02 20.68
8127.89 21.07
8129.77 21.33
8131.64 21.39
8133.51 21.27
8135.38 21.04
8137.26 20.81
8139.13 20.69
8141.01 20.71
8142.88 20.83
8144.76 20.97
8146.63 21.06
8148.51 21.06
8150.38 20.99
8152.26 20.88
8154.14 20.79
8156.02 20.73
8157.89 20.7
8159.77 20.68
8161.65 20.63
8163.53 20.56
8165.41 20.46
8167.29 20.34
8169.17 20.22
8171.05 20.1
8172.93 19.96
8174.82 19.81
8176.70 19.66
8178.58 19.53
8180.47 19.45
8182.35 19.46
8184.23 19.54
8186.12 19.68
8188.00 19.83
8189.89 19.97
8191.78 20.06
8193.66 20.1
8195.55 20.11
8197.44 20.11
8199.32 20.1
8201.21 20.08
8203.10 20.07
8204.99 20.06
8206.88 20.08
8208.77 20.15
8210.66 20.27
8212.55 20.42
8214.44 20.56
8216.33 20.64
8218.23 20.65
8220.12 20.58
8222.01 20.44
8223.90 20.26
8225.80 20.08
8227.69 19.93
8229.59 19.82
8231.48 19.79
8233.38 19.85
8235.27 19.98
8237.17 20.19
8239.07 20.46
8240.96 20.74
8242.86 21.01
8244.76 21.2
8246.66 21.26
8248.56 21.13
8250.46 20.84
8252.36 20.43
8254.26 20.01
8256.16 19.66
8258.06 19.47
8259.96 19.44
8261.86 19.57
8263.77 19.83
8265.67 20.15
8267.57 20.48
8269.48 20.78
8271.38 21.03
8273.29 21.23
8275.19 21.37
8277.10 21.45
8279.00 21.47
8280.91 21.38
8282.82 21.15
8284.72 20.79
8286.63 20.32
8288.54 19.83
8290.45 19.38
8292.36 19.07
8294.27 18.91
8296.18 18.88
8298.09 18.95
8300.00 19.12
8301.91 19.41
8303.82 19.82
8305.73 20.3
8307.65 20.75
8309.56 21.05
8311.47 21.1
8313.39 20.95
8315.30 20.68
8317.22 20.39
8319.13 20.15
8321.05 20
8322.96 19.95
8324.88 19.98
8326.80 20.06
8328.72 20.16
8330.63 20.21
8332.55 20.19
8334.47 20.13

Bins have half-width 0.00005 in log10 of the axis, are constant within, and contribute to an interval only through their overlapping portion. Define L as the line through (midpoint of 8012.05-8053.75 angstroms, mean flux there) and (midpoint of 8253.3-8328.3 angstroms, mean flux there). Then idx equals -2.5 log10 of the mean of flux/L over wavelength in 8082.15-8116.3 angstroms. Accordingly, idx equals 0.09 mag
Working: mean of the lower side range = 20.5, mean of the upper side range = 20.2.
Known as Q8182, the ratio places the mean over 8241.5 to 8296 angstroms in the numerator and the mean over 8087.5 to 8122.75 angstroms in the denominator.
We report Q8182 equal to 1.09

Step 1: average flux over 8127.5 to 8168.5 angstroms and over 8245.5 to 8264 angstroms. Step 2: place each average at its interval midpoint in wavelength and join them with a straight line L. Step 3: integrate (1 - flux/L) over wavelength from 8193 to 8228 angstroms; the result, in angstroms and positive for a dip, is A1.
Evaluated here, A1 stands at 0.4 angstroms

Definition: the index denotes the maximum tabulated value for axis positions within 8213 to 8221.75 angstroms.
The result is 20.65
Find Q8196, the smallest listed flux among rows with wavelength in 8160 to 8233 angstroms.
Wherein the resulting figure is 19.45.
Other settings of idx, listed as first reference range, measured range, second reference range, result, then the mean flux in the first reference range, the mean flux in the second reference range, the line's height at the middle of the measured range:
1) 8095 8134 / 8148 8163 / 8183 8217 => -0.063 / 19.2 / 20.1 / 19.6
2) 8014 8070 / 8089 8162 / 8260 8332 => 0.021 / 20.2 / 20.3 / 20.3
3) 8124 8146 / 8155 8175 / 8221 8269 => 0.019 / 20.9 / 20.2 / 20.8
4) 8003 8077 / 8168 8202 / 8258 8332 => 0.018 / 20.2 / 20.2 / 20.2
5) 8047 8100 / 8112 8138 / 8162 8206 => -0.021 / 19.7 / 20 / 19.8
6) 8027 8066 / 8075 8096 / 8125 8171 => 0.029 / 20.3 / 20.8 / 20.5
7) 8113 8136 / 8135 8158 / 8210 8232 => -0.032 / 20.2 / 20.3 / 20.3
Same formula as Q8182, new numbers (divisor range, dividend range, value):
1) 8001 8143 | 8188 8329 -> 1.02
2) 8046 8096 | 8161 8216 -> 1.01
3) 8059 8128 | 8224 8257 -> 1.06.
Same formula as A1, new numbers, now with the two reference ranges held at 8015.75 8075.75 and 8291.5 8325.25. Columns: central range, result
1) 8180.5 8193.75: 0.20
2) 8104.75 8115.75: 1.10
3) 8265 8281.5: -0.86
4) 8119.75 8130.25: -0.17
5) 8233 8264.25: -0.46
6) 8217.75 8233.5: -0.09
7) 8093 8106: 1.18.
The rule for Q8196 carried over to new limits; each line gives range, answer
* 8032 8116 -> 17.37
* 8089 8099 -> 18.58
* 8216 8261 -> 19.44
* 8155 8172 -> 20.1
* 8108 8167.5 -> 17.87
